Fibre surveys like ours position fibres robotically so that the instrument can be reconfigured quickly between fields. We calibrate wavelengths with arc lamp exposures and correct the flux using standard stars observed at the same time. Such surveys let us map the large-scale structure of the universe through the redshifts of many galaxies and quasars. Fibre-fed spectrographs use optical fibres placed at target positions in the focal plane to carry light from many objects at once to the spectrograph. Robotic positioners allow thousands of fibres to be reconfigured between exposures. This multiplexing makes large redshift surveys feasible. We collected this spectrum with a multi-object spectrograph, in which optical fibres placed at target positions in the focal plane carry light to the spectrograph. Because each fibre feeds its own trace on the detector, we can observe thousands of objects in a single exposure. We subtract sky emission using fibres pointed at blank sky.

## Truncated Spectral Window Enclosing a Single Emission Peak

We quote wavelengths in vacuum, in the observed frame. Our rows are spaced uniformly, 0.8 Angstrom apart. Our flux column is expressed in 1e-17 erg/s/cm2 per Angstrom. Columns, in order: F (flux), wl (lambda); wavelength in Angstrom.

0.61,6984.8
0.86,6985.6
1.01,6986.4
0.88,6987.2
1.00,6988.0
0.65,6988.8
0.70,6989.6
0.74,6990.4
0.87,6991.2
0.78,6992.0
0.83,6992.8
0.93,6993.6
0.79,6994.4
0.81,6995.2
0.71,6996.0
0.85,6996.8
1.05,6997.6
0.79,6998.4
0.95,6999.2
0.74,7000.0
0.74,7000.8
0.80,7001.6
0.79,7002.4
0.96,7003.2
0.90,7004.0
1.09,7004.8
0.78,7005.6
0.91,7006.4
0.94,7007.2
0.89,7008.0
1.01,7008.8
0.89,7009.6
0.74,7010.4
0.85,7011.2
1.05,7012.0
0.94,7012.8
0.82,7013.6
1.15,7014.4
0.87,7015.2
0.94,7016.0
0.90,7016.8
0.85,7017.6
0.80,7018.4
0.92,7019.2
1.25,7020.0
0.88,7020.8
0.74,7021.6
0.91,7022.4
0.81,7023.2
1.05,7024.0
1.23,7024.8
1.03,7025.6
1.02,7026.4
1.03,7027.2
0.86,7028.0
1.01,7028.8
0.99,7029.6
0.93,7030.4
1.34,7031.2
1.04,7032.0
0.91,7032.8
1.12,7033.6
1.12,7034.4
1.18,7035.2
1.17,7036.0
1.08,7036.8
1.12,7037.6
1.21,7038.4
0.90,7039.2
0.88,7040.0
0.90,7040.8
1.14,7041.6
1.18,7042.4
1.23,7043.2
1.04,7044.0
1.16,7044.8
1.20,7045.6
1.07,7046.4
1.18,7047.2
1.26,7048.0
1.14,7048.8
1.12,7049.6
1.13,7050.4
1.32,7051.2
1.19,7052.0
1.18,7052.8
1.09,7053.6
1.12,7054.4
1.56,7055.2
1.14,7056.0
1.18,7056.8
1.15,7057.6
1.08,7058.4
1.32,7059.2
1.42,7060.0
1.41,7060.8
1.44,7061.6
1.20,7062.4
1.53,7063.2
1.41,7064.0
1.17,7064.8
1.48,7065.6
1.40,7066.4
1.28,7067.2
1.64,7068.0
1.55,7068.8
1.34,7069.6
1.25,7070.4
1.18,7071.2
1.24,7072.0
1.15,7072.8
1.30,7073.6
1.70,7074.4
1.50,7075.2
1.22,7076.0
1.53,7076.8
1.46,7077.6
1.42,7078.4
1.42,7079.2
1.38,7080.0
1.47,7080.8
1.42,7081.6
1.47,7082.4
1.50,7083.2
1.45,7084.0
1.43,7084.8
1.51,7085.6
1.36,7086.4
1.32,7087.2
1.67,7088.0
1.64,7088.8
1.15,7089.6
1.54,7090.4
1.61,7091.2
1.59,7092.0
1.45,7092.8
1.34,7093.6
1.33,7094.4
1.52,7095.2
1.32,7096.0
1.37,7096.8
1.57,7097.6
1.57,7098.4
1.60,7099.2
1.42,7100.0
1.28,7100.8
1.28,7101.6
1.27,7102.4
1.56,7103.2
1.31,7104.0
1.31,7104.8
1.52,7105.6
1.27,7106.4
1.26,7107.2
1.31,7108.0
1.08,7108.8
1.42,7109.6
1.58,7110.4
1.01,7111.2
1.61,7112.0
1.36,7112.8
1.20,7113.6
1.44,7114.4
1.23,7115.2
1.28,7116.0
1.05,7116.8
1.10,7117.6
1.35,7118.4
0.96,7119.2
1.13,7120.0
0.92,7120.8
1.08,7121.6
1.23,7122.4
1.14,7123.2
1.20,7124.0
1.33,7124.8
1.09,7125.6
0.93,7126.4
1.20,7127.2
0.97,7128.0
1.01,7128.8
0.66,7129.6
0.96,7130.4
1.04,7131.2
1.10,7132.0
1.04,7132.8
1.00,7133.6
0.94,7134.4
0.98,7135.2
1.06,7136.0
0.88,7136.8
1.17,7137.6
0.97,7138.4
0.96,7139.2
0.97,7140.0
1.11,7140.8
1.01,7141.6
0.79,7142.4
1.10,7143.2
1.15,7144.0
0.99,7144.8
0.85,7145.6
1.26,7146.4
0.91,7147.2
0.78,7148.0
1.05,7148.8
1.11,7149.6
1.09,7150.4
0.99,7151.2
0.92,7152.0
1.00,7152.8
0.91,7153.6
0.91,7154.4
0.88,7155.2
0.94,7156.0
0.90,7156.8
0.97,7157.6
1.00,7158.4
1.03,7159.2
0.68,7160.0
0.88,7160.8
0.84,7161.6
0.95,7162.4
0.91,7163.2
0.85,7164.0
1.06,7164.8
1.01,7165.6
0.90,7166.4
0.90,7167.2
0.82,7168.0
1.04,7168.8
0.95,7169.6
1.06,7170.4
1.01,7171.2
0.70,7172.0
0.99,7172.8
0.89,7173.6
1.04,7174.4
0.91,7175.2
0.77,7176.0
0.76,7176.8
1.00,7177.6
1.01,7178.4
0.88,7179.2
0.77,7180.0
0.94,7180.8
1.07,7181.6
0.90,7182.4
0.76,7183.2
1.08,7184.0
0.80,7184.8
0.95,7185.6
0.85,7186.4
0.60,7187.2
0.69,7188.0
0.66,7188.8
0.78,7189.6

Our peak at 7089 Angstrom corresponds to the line C IV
